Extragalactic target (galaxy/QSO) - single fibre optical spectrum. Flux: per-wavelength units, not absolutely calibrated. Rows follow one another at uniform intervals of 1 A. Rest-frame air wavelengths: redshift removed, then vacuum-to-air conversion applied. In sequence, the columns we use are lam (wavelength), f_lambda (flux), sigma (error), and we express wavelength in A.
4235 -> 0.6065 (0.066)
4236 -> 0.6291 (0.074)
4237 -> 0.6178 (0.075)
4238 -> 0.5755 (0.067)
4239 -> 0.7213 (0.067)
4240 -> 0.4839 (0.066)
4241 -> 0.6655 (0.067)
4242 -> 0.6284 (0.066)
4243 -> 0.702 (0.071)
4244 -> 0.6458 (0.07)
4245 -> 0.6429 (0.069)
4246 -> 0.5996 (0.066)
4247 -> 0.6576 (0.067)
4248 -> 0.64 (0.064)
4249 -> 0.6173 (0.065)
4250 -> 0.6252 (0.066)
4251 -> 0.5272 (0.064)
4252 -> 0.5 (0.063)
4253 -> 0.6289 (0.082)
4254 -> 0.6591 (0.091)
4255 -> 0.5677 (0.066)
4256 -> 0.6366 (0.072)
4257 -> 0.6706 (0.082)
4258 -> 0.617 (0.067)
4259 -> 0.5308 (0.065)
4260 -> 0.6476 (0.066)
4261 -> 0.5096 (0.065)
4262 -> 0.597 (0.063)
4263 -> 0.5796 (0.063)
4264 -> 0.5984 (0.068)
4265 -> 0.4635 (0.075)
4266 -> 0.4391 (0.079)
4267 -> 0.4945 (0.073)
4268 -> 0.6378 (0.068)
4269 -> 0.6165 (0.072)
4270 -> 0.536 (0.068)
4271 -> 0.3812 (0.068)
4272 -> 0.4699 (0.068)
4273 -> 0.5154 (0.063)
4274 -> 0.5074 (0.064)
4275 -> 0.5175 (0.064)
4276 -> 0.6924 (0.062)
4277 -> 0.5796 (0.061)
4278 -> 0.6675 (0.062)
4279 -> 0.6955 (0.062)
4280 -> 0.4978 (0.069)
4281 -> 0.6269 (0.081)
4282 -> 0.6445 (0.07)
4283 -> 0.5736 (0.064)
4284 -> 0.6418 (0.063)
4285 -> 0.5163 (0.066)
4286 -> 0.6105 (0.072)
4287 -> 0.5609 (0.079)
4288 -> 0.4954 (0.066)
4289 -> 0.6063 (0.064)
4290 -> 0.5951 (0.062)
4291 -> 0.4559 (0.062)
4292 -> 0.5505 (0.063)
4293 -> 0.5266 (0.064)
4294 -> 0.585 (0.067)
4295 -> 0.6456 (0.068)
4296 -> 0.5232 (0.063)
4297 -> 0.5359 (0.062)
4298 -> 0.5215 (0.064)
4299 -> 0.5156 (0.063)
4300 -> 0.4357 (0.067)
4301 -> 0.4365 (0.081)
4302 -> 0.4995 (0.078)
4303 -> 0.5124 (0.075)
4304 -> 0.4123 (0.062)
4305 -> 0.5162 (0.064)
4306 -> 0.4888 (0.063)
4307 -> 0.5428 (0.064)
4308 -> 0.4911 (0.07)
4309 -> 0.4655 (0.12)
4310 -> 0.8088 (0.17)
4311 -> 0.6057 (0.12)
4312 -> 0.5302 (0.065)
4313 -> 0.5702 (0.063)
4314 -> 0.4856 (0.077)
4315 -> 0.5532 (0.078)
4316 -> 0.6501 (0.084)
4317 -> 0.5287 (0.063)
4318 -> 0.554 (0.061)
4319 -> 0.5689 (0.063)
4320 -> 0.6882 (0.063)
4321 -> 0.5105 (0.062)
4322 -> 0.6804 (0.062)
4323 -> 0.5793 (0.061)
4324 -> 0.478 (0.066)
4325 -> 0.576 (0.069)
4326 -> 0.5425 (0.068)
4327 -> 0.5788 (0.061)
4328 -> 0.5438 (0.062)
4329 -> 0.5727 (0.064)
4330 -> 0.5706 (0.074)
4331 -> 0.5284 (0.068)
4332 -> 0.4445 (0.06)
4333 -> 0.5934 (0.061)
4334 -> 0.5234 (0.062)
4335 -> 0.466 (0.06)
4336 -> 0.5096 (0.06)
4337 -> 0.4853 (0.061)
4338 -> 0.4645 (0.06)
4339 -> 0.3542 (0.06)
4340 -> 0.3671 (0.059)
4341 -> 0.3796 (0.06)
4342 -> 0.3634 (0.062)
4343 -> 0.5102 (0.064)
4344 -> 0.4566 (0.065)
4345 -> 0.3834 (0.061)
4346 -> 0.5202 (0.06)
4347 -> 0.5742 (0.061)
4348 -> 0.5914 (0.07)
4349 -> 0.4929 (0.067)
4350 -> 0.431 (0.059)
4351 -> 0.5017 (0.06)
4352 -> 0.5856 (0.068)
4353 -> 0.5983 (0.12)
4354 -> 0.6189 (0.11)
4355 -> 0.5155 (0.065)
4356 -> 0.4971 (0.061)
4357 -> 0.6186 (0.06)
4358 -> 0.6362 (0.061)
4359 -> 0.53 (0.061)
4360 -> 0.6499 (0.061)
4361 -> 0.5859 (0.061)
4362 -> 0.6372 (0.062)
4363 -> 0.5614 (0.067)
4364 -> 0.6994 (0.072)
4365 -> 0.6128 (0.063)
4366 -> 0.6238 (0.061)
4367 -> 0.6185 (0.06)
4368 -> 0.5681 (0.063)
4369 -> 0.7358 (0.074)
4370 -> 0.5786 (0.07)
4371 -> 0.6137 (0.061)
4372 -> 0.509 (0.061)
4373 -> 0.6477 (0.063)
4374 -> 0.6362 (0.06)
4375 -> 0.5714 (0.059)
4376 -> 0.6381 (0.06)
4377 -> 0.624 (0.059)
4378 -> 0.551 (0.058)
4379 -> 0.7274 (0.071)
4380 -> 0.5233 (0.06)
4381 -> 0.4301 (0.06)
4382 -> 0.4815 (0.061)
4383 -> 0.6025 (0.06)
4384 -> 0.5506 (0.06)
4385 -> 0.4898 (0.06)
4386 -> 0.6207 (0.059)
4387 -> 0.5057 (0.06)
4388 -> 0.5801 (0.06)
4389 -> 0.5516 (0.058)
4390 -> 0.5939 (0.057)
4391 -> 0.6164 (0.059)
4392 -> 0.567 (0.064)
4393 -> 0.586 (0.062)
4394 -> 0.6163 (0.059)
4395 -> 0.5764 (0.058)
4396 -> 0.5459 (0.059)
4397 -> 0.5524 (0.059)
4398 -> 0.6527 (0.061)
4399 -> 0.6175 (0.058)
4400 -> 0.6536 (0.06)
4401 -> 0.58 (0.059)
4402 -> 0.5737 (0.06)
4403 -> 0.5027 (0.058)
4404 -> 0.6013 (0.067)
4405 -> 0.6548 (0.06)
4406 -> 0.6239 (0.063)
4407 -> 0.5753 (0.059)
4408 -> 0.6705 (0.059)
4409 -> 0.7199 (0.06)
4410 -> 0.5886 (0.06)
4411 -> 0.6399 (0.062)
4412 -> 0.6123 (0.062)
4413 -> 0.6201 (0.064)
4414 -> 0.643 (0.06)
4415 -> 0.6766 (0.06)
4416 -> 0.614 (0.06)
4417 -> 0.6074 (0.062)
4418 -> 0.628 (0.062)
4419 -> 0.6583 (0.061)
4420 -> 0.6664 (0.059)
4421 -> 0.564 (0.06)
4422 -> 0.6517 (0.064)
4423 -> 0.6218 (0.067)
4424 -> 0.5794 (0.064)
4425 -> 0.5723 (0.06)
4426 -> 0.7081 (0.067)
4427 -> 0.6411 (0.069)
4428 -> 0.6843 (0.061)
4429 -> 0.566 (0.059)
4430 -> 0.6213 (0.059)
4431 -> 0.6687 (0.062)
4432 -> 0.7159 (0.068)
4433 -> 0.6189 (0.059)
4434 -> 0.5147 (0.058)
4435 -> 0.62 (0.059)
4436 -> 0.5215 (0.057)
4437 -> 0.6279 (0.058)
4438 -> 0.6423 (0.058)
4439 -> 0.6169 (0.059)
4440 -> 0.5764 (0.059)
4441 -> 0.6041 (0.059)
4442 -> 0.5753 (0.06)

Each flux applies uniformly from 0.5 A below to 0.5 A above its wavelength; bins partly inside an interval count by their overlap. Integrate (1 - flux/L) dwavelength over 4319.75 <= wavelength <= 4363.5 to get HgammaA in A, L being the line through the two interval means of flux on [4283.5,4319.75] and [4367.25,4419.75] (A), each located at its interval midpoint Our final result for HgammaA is 3.0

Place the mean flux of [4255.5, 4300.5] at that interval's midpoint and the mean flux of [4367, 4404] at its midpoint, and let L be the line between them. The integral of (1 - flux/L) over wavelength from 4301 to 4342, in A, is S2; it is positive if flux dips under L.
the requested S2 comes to 3.1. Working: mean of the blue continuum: 0.561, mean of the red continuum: 0.583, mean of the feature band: 0.527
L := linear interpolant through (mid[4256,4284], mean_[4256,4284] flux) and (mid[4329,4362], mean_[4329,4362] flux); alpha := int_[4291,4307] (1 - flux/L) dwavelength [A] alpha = 1.03 A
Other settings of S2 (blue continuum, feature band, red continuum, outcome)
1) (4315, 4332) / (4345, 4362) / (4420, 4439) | 0.8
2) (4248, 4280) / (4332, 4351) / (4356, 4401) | 3.7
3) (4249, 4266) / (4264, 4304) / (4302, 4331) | 1.7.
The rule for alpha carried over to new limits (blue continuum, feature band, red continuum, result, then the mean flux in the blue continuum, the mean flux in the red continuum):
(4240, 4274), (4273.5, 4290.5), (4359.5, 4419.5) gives -0.2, 0.581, 0.602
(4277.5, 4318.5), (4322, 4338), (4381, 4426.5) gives 0.9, 0.553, 0.601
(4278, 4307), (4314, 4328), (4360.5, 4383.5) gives -0.2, 0.546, 0.599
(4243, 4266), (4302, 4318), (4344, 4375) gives 1.2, 0.597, 0.577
